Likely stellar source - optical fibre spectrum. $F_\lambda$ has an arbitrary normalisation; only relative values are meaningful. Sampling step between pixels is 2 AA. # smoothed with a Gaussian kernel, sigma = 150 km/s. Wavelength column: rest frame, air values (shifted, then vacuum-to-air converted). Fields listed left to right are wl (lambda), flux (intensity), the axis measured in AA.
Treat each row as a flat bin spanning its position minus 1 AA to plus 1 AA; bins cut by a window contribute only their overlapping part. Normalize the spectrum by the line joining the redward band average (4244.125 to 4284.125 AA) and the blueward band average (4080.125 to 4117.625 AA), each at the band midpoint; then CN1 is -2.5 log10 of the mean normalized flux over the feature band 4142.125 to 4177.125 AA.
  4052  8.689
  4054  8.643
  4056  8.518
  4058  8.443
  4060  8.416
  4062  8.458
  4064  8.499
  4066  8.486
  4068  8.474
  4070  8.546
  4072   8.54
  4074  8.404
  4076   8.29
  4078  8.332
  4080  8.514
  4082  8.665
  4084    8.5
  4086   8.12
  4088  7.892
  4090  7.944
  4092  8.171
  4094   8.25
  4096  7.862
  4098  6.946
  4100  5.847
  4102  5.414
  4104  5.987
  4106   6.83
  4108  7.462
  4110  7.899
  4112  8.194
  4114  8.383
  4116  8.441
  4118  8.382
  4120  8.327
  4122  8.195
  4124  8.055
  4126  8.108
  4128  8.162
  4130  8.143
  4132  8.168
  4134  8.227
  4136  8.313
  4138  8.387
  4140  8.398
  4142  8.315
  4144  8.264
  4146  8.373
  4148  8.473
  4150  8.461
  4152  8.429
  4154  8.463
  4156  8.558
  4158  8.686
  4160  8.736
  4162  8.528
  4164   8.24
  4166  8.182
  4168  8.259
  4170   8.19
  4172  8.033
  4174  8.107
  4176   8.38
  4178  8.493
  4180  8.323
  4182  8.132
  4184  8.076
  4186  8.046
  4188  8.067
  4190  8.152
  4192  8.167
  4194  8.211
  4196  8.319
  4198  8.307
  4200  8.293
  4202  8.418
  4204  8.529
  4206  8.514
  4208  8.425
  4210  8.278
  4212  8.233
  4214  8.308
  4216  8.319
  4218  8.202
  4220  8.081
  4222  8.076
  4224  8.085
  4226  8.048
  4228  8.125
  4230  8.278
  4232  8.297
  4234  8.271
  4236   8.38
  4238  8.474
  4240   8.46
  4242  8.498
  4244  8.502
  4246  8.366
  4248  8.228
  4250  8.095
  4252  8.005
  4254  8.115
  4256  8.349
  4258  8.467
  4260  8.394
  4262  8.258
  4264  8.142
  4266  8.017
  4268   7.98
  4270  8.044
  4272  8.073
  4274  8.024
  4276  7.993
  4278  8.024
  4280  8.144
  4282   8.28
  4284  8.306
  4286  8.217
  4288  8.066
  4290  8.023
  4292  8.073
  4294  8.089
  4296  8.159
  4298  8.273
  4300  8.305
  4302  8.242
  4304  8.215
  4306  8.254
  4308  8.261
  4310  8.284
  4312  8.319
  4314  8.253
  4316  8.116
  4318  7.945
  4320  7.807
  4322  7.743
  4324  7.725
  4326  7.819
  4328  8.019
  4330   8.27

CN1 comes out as -0.07 mag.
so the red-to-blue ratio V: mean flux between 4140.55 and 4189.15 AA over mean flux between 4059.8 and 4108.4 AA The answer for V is 1.06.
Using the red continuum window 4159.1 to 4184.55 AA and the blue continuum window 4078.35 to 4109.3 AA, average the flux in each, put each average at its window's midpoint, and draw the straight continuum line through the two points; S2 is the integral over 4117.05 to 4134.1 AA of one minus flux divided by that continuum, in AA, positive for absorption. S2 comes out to -0.8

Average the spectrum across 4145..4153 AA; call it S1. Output 8.43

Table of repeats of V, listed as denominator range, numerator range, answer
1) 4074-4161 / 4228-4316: 1.02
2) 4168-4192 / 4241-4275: 1.00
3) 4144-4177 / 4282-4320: 0.98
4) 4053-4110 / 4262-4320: 1.03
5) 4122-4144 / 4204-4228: 1.00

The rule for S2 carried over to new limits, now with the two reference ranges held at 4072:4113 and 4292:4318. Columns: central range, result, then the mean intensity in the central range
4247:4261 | -0.3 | 8.24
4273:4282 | 0.1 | 8.07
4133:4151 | -1.2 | 8.36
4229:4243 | -0.6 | 8.38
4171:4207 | -1.5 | 8.25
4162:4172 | -0.4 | 8.23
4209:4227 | -0.4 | 8.18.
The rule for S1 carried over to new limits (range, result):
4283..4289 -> 8.2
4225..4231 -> 8.15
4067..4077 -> 8.45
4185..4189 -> 8.06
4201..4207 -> 8.49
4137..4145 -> 8.34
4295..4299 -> 8.22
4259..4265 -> 8.26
